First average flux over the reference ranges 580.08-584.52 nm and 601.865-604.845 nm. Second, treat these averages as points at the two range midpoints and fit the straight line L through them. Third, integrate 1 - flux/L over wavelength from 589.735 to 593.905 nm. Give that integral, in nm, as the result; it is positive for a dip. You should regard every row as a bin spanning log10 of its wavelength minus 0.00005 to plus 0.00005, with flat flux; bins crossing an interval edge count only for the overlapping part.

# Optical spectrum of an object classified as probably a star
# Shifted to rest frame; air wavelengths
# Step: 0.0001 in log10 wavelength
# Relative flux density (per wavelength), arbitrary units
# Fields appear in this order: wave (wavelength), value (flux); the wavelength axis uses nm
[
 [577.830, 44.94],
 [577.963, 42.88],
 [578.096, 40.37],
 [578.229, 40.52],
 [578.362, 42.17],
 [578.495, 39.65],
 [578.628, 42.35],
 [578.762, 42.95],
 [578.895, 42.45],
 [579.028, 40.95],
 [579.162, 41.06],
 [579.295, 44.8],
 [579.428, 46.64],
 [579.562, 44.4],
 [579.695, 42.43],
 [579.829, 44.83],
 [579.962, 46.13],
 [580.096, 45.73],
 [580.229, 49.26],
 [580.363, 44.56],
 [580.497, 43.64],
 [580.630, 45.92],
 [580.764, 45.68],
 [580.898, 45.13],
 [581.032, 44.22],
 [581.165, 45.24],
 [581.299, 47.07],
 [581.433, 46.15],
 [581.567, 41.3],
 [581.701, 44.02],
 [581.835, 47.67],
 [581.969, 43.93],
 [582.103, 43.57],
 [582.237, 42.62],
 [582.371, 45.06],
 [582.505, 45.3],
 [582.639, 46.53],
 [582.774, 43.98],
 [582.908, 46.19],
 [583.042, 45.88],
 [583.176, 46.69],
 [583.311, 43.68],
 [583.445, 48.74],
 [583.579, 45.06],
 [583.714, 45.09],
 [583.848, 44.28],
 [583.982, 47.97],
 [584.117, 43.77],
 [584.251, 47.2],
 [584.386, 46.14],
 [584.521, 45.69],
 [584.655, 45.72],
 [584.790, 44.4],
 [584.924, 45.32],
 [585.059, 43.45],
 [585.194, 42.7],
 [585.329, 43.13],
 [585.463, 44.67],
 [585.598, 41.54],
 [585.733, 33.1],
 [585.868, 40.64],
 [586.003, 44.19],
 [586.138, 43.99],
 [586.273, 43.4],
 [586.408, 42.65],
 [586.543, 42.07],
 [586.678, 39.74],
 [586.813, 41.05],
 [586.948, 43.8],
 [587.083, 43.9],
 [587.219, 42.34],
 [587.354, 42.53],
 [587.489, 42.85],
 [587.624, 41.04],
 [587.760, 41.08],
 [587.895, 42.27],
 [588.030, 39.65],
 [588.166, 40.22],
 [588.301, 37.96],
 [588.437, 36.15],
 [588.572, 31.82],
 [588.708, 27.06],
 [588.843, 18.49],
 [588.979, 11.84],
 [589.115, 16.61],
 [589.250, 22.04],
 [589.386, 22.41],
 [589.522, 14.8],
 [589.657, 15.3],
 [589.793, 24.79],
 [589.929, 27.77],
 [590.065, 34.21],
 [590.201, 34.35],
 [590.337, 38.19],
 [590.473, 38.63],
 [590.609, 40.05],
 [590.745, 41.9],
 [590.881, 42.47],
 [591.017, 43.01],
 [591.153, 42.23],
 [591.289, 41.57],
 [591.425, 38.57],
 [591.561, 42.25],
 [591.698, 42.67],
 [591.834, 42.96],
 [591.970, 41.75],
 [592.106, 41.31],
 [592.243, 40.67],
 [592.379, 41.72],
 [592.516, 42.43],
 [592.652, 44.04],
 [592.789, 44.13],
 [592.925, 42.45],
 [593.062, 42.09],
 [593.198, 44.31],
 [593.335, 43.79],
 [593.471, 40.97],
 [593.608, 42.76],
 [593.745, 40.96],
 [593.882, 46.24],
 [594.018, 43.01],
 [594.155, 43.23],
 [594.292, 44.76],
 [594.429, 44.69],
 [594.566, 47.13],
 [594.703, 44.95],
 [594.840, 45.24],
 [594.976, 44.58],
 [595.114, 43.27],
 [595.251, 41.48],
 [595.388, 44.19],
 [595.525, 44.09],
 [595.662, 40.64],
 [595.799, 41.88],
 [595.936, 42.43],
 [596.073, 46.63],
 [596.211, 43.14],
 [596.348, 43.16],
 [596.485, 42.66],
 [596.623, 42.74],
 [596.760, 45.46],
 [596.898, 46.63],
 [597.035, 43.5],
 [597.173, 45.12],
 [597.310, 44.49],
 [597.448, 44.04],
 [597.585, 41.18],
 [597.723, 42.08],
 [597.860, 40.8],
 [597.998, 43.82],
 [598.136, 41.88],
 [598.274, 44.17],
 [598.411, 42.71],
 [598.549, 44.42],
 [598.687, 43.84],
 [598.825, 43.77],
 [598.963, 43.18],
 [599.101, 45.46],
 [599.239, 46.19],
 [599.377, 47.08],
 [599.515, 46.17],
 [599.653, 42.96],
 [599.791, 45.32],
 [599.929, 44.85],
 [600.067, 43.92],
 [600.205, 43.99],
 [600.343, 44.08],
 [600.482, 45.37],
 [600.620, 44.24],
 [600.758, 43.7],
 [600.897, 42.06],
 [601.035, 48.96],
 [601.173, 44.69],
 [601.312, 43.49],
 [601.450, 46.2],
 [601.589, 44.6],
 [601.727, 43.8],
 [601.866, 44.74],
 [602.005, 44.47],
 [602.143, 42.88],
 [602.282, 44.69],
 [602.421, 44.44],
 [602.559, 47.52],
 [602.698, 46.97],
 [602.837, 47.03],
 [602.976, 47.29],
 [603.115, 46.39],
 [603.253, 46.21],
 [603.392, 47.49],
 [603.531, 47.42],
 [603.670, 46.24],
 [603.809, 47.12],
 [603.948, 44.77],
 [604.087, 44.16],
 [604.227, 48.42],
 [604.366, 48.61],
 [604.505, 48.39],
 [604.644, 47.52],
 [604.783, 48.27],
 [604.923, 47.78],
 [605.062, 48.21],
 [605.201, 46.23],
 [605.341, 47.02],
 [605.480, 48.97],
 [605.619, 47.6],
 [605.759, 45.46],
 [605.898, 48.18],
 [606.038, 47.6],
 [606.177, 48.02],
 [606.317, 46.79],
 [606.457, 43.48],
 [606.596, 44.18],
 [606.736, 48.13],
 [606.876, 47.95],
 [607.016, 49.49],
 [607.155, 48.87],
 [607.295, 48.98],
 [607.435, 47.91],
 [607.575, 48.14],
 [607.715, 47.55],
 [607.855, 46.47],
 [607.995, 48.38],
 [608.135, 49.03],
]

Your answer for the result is 0.49 nm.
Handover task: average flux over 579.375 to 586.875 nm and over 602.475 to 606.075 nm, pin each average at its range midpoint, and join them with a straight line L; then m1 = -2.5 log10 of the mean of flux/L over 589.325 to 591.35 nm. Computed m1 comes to 0.331 mag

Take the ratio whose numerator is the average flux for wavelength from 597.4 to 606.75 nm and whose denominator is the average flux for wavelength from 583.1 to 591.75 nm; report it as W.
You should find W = 1.2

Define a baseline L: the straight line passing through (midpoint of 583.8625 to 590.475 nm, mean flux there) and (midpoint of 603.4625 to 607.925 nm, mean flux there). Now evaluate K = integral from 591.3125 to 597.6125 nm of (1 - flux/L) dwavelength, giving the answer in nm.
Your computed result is -0.32 nm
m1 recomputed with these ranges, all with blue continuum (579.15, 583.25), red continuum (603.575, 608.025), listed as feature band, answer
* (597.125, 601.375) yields 0.06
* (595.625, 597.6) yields 0.07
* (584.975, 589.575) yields 0.24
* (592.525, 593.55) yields 0.07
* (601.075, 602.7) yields 0.05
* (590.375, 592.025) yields 0.11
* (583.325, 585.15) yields 0.00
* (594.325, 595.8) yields 0.06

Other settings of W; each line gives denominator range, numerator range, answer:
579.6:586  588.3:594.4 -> 0.82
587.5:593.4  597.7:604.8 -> 1.26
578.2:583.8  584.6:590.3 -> 0.81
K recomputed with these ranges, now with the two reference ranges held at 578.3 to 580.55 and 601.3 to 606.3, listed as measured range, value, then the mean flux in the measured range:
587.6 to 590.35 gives 0.967 nm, 29.1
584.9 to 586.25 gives 0.068 nm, 42.2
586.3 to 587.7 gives 0.075 nm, 42.2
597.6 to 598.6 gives 0.069 nm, 42.7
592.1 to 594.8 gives 0.120 nm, 43.3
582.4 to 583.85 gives -0.047 nm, 45.6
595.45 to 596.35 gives 0.049 nm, 43.2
